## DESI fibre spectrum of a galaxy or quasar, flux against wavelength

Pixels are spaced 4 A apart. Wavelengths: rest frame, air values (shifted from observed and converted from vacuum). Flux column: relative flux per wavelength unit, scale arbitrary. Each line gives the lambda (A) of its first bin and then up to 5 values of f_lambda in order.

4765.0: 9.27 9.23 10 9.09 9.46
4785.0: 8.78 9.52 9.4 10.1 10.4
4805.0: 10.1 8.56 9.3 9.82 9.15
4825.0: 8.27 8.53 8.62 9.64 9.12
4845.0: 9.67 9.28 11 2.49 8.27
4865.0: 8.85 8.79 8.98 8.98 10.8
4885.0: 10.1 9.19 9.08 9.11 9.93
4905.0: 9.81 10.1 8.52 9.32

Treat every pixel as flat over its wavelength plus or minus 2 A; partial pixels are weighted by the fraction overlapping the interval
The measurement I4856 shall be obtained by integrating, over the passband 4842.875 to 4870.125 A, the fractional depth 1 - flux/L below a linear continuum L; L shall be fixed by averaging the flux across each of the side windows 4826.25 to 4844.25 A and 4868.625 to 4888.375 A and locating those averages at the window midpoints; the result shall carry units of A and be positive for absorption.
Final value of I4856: 2.8 A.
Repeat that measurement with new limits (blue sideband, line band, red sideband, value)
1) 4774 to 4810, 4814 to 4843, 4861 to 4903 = 1.3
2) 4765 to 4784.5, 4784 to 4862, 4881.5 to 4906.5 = 3.7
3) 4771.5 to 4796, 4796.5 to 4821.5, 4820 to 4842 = -1.4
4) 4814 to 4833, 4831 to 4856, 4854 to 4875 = -2.9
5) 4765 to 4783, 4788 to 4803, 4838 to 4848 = -0.7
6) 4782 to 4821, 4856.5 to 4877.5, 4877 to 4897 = 3.5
